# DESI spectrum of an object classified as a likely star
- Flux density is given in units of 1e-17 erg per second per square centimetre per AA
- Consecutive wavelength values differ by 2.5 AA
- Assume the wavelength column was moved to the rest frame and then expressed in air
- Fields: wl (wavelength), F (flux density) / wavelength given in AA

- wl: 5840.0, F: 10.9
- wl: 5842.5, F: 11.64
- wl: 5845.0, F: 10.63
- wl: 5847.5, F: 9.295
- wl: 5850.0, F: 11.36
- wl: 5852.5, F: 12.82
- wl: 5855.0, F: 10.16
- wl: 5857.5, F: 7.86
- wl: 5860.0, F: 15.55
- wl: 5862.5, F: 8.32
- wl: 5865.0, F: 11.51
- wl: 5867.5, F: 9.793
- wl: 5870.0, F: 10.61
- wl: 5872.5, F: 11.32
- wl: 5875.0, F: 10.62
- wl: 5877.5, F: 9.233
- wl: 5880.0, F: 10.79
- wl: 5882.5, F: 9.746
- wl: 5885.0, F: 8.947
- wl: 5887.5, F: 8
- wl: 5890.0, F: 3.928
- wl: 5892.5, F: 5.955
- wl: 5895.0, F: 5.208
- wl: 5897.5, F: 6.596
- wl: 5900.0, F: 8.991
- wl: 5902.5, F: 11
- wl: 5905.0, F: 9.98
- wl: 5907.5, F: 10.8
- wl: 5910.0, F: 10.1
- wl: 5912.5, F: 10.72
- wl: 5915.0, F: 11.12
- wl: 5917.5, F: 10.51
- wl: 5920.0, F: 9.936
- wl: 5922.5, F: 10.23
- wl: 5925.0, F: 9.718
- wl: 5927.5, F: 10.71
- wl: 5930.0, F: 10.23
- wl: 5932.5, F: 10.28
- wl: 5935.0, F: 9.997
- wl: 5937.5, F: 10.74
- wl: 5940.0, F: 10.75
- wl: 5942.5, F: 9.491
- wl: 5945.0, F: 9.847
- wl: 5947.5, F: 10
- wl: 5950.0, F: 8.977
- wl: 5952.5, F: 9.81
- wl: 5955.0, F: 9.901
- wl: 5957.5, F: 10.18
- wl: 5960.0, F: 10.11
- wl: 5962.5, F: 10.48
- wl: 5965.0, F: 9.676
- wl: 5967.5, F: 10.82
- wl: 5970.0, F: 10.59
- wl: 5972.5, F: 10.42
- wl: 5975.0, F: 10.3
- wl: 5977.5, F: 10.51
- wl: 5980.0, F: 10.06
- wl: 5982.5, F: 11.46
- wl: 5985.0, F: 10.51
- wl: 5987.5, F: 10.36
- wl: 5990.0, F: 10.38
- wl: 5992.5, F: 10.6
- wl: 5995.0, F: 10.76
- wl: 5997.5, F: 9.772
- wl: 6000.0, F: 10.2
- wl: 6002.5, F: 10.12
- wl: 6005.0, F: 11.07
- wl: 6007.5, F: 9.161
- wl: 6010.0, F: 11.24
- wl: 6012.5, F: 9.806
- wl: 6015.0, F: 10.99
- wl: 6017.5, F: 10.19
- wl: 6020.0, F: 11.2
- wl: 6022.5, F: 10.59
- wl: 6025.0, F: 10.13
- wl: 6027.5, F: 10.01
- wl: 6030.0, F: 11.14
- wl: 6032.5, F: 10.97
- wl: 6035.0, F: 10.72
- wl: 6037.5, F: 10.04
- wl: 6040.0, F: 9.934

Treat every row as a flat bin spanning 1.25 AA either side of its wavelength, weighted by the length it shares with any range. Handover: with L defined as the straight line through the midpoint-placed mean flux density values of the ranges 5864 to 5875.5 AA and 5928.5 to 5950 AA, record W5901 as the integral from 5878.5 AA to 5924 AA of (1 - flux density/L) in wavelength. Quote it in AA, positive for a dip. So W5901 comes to 6.2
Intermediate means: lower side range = 10.8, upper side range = 10.1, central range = 9.04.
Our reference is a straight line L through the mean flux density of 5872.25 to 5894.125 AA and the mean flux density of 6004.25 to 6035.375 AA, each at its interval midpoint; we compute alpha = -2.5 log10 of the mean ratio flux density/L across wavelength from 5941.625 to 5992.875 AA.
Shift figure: -0.05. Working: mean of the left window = 8.55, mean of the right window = 10.5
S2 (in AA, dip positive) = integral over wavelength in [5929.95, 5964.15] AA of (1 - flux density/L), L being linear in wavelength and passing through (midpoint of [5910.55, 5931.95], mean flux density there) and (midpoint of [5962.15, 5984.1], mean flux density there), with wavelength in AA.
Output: 1.3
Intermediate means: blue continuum 10.4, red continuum 10.5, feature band 10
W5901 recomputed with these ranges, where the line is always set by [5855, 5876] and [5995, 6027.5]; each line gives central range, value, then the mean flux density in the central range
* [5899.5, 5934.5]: 0.8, 10.3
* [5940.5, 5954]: 1.0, 9.69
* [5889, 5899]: 4.8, 5.55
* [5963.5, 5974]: 0.1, 10.4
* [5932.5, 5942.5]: 0.2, 10.3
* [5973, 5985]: -0.1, 10.6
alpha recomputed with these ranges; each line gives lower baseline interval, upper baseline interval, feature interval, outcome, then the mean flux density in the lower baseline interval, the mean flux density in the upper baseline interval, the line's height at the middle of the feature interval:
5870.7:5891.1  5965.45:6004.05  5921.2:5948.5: -0.039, 9.15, 10.4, 9.82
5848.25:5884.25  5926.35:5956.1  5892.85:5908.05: 0.216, 10.6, 10.1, 10.4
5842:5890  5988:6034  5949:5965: 0.051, 10.2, 10.5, 10.4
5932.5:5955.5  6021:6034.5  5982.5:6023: -0.006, 9.97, 10.6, 10.4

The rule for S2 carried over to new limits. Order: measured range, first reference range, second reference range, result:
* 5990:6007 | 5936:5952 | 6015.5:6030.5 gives 0.0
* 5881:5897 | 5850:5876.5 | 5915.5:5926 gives 5.4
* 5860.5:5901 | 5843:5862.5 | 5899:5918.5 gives 7.0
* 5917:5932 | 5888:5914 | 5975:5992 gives -2.1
